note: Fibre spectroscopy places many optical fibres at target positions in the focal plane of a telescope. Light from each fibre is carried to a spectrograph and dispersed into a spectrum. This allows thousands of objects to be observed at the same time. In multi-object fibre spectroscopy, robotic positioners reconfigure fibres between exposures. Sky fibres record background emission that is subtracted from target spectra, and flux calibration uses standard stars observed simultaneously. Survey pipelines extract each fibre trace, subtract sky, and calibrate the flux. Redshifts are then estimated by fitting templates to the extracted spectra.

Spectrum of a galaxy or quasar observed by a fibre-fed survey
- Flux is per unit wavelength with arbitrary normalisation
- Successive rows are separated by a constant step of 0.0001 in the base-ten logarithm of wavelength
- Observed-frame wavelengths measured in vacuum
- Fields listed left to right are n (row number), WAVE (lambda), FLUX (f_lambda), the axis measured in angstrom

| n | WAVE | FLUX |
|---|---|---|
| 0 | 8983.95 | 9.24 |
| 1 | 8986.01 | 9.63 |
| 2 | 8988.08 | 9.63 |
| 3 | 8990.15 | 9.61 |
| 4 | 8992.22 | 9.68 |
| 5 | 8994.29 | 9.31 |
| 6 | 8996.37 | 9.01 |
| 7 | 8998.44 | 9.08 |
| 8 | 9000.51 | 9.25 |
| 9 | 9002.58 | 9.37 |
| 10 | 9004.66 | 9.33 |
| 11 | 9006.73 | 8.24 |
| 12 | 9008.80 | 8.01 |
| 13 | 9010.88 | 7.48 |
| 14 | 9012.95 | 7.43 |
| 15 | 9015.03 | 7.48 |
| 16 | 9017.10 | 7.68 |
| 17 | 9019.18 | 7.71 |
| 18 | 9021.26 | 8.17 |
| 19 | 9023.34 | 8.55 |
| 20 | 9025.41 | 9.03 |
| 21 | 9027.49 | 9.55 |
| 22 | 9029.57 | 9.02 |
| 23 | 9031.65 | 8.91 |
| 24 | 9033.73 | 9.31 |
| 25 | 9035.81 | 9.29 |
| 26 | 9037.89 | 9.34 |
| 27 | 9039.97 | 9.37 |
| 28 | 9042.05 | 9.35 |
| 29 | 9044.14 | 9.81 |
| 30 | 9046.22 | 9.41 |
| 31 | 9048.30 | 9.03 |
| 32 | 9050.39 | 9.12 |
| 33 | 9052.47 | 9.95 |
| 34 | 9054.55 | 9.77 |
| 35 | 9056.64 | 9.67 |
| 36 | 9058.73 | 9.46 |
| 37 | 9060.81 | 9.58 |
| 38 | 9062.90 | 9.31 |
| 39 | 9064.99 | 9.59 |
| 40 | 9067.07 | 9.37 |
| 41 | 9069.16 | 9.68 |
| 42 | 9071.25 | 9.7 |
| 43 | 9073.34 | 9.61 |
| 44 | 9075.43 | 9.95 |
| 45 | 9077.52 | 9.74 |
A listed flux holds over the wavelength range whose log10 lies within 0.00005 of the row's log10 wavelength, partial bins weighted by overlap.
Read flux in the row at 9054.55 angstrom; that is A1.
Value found 9.77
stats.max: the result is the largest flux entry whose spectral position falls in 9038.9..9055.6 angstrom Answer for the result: 9.95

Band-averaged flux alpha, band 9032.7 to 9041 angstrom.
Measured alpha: 9.33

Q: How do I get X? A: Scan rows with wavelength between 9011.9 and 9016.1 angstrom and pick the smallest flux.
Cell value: 7.43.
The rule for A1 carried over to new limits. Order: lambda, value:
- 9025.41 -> 9.03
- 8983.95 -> 9.24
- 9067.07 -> 9.37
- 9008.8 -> 8.01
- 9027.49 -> 9.55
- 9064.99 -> 9.59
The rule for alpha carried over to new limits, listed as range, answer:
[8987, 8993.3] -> 9.64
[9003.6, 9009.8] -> 8.53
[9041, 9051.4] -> 9.34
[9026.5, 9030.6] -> 9.28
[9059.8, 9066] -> 9.48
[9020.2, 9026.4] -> 8.58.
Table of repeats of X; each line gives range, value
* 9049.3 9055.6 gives 9.12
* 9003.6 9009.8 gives 8.01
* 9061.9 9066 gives 9.31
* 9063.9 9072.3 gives 9.37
